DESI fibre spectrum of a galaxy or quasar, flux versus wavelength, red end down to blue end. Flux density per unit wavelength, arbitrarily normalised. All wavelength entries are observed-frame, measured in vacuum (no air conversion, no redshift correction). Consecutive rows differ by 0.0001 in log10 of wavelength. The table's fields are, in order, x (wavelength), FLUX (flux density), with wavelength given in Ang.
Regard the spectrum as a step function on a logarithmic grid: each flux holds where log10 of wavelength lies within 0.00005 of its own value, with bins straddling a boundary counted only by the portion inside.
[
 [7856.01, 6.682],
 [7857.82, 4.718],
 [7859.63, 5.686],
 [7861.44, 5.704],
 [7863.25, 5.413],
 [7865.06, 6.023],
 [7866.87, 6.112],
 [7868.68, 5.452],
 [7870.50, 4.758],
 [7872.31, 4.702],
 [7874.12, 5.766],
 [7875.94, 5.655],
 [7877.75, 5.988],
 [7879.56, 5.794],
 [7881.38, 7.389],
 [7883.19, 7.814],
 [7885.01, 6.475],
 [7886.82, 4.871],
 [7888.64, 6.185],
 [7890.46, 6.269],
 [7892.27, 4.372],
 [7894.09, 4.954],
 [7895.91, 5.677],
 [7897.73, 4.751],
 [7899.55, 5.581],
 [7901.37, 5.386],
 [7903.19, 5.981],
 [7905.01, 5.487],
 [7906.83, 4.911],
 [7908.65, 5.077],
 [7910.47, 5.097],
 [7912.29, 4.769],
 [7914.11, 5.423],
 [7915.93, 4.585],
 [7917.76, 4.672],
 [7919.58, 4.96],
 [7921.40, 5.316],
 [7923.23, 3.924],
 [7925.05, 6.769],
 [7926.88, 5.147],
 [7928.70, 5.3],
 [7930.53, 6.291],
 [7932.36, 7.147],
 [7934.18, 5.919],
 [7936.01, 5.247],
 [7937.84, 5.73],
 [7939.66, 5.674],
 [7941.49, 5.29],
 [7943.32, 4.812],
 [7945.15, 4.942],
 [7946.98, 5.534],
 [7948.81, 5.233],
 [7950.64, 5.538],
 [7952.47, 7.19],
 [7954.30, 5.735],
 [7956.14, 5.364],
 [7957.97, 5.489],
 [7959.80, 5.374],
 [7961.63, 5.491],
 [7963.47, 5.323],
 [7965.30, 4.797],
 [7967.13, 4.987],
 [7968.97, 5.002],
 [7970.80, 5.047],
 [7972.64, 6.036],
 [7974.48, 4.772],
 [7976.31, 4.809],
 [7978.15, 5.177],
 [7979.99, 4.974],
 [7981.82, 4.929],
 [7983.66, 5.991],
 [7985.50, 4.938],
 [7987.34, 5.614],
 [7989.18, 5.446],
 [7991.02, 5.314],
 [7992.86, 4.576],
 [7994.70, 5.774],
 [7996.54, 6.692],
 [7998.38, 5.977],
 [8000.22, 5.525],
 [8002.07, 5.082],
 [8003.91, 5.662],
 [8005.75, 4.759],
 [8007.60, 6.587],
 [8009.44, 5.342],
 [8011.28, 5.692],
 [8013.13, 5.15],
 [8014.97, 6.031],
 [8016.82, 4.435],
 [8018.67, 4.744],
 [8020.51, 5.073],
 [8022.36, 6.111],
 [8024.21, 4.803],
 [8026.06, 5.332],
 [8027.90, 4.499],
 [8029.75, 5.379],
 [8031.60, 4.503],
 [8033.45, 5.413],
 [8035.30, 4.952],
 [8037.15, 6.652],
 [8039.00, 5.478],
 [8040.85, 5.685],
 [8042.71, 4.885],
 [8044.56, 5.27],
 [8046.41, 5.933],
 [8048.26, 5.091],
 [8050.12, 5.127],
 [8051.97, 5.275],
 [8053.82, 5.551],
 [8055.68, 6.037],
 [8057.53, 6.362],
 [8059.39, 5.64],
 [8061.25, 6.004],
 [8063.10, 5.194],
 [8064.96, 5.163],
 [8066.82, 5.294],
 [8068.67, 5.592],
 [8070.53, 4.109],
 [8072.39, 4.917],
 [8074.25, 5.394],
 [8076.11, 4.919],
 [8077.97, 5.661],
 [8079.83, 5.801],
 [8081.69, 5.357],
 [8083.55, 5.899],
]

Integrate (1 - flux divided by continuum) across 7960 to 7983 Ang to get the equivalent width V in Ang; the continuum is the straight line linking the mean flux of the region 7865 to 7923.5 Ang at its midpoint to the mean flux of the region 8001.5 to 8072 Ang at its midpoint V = 1.2 Ang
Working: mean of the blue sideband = 5.47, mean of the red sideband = 5.36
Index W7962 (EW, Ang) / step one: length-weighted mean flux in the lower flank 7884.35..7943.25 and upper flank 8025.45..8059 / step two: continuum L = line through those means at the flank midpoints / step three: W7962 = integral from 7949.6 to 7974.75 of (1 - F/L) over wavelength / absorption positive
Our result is -0.2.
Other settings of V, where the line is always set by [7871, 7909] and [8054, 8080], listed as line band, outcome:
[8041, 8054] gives 0.3 Ang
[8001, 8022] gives 0.6 Ang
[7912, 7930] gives 1.6 Ang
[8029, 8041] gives 0.1 Ang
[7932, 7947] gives 0.2 Ang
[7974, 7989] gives 1.0 Ang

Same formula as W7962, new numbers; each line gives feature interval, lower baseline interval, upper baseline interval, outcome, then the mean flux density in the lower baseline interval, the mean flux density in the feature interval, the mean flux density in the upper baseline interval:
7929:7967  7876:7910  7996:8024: 0.1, 5.71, 5.59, 5.49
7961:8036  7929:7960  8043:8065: 4.4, 5.68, 5.29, 5.55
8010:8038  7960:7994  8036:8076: 0.5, 5.19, 5.25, 5.45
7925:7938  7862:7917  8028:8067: -0.9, 5.55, 5.9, 5.45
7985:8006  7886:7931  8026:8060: -0.4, 5.26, 5.48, 5.43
